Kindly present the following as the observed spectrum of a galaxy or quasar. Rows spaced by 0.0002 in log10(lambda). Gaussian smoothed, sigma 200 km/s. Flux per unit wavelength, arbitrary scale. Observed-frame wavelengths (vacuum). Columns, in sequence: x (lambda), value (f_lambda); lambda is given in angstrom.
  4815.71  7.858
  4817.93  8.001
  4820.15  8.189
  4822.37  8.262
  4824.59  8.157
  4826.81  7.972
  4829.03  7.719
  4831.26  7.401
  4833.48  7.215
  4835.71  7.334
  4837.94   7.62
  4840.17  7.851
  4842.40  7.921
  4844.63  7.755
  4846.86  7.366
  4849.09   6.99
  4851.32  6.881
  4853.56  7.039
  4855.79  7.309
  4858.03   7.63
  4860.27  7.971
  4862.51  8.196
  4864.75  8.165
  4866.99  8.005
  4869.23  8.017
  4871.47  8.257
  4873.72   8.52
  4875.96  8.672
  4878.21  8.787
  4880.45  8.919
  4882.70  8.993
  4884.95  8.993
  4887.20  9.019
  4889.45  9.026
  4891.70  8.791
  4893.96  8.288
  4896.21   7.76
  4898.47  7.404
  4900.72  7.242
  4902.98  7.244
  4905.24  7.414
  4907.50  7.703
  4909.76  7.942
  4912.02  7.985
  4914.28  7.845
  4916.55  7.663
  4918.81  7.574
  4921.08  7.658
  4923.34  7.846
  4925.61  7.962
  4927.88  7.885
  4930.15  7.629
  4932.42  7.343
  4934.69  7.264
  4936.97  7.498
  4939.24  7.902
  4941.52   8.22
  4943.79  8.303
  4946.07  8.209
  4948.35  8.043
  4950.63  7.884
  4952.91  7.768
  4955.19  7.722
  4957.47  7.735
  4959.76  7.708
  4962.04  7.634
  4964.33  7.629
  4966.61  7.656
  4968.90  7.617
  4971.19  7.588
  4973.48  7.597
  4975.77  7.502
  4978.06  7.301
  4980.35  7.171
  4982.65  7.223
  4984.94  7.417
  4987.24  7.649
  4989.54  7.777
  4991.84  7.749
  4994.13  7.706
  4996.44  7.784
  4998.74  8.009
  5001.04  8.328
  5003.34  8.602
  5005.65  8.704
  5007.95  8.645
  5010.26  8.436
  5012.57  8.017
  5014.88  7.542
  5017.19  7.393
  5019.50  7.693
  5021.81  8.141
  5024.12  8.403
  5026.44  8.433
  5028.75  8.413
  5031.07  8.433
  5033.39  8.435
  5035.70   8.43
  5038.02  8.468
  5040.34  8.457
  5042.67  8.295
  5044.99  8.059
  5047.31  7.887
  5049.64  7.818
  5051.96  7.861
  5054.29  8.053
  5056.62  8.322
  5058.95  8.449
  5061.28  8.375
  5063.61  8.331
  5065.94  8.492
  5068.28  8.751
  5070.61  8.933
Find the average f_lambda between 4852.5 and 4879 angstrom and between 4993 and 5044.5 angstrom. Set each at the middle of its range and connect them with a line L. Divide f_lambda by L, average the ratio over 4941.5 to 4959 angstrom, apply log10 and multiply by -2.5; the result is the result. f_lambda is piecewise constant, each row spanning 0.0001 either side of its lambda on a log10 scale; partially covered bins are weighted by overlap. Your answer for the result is 0.02 mag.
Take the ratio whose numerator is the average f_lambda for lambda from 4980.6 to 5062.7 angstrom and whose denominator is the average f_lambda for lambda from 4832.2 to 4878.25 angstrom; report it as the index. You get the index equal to 1.04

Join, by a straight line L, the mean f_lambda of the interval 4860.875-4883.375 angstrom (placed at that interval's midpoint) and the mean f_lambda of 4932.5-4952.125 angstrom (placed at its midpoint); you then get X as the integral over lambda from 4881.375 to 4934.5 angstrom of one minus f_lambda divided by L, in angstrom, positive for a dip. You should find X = 1.3 angstrom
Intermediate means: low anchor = 8.43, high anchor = 7.88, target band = 7.96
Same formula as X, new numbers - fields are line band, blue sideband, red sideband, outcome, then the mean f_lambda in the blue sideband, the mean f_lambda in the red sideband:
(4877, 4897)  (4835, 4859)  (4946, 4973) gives -3.2 angstrom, 7.43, 7.74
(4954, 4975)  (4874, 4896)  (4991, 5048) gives 1.9 angstrom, 8.78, 8.18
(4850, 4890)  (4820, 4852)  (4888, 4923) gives -2.5 angstrom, 7.64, 7.85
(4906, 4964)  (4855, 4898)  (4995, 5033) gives 3.5 angstrom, 8.38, 8.19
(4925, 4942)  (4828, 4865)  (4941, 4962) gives 0.4 angstrom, 7.53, 7.93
